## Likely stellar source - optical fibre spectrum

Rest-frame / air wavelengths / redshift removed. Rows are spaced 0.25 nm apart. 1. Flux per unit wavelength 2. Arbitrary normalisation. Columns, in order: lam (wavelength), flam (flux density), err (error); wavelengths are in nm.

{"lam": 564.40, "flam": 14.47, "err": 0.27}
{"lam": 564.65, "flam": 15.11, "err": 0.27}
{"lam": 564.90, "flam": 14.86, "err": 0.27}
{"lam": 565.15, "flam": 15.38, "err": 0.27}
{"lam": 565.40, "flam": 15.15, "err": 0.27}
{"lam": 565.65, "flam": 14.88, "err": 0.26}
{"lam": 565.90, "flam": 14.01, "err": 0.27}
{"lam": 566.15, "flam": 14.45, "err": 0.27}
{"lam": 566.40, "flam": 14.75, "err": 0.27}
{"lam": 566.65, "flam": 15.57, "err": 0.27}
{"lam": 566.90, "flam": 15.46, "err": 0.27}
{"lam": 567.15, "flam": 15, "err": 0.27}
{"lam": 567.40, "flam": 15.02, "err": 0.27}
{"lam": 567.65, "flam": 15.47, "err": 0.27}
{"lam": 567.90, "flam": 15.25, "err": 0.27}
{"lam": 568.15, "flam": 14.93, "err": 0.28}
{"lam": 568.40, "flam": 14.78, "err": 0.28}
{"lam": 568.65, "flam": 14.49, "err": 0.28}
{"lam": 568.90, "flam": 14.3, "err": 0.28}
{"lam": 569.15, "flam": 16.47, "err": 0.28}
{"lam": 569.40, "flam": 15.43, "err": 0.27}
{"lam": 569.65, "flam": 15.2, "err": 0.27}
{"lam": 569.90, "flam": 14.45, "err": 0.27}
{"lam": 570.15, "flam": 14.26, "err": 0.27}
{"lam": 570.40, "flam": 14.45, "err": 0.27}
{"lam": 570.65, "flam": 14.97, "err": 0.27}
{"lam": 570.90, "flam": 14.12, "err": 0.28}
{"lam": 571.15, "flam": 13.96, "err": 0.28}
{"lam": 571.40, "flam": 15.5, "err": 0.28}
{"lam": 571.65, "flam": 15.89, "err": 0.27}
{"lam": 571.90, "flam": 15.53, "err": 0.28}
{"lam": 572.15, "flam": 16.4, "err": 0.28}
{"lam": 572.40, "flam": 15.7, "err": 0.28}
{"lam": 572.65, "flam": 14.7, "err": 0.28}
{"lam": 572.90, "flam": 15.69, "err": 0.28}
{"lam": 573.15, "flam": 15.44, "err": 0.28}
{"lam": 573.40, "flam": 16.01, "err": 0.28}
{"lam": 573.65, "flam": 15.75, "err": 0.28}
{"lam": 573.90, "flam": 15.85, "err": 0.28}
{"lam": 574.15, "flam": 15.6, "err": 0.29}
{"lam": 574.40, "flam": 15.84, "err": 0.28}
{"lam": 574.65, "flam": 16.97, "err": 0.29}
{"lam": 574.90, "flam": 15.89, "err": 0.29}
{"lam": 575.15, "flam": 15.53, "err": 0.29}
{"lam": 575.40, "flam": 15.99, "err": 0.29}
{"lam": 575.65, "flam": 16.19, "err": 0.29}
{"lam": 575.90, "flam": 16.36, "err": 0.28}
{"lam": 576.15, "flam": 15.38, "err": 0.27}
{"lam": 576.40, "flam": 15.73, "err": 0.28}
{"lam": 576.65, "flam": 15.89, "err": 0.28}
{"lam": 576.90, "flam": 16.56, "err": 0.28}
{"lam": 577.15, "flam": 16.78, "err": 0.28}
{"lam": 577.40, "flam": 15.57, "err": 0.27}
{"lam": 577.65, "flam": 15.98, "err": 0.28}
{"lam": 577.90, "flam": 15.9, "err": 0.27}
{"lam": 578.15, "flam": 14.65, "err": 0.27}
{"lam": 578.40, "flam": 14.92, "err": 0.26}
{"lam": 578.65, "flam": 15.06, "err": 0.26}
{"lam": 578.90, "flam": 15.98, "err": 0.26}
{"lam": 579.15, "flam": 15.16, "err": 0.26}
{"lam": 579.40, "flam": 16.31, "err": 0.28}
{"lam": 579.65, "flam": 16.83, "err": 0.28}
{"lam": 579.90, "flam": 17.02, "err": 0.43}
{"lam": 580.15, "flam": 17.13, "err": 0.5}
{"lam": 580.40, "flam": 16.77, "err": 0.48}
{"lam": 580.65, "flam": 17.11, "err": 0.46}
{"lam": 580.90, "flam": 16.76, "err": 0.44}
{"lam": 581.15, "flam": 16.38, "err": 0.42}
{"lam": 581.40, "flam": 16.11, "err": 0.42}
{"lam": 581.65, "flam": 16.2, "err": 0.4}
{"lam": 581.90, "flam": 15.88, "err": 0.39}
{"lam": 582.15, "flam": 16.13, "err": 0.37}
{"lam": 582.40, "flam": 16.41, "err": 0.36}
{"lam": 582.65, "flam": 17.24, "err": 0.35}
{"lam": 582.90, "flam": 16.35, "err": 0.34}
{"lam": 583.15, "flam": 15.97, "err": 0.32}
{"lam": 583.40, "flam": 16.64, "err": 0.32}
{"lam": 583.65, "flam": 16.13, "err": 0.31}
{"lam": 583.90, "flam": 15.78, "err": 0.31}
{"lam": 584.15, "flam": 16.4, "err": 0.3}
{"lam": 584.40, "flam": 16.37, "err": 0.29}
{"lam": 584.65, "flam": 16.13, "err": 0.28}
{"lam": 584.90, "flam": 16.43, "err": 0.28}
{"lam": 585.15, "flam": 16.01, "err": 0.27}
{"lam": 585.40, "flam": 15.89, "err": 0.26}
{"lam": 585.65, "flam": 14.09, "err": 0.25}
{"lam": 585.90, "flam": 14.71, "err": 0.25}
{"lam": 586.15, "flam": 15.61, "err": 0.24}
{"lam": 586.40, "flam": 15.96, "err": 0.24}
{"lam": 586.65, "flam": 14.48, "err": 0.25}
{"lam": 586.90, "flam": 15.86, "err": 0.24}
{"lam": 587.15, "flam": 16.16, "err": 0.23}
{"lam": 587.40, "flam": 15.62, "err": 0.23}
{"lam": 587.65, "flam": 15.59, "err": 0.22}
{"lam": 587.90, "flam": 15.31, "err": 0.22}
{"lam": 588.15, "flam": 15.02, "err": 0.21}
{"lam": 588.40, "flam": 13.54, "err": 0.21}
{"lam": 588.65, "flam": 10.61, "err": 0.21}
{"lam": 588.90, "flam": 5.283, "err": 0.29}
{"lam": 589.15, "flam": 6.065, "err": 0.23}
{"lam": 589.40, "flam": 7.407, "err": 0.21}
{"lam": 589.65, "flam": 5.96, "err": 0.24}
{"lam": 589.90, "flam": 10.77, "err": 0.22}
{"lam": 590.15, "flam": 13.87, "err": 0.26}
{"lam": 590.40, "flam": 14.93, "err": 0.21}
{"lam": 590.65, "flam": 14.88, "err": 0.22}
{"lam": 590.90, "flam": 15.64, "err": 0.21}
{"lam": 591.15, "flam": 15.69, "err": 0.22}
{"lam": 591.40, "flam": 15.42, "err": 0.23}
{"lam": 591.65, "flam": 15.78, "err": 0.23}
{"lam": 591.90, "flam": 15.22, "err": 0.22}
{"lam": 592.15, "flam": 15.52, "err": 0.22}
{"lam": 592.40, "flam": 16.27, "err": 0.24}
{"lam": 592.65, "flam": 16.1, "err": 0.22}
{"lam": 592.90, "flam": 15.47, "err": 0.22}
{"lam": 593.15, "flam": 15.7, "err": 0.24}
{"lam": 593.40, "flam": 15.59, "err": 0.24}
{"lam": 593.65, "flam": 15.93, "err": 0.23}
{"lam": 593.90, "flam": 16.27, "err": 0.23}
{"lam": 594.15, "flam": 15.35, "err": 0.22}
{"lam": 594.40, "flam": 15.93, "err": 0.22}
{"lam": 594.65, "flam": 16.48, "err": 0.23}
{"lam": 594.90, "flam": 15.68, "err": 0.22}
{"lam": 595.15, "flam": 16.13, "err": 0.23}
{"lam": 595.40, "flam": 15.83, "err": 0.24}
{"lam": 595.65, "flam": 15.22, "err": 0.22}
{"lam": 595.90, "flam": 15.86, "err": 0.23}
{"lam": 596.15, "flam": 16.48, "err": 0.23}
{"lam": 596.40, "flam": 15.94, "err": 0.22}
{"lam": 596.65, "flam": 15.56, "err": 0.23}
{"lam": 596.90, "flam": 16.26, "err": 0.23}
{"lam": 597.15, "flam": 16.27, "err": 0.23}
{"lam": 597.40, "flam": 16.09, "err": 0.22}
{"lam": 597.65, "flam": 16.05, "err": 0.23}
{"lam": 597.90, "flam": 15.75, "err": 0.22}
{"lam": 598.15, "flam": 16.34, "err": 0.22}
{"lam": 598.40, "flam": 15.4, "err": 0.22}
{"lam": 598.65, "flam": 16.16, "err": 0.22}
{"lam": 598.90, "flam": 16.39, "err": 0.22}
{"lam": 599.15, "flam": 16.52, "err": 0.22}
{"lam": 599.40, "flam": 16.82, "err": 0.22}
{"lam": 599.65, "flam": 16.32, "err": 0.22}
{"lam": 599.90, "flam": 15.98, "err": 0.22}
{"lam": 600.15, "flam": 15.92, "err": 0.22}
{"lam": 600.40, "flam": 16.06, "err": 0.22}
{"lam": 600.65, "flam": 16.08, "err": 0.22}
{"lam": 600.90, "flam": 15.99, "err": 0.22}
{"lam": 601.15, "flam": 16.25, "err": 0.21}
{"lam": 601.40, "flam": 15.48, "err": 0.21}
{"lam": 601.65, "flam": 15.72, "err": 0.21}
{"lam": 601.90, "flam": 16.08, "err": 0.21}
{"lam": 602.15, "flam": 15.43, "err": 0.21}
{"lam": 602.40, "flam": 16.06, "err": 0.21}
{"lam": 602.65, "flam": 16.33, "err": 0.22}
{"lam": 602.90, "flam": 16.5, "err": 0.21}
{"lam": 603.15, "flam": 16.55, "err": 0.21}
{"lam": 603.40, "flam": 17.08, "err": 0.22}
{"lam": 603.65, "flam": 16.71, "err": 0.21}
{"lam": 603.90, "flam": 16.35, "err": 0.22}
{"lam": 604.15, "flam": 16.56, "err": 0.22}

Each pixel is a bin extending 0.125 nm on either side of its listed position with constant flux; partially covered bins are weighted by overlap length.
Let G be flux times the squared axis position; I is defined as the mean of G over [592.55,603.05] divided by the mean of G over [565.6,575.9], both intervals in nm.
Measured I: 1.1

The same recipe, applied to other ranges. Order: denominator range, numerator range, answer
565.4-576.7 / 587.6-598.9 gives 1.03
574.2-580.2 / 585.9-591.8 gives 0.87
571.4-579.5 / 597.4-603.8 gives 1.12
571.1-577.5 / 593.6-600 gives 1.09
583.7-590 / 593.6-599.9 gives 1.21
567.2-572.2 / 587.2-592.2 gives 0.92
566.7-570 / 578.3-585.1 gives 1.13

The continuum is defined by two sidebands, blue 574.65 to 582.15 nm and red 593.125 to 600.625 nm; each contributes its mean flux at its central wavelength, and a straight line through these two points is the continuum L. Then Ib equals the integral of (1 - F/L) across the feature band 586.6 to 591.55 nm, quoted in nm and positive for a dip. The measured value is 0.97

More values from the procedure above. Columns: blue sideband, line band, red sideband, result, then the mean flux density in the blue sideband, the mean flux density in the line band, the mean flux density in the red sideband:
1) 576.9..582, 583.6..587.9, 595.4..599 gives 0.10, 16.1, 15.7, 16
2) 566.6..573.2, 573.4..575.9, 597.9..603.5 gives -0.12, 15.1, 16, 16.1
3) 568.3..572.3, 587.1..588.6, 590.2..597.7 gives 0.06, 15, 14.9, 15.8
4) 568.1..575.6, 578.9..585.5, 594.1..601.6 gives -0.31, 15.3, 16.4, 16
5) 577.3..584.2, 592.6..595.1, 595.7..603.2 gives 0.04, 16.2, 15.9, 16.1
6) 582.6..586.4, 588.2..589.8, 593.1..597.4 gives 0.75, 16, 8.51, 15.9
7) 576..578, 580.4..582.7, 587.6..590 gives -0.44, 16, 16.5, 10.4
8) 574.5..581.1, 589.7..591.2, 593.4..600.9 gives 0.21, 16.1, 13.8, 16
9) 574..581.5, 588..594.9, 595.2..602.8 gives 0.98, 16.1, 13.8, 16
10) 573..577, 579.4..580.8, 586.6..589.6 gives -0.23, 15.9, 16.9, 12.4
